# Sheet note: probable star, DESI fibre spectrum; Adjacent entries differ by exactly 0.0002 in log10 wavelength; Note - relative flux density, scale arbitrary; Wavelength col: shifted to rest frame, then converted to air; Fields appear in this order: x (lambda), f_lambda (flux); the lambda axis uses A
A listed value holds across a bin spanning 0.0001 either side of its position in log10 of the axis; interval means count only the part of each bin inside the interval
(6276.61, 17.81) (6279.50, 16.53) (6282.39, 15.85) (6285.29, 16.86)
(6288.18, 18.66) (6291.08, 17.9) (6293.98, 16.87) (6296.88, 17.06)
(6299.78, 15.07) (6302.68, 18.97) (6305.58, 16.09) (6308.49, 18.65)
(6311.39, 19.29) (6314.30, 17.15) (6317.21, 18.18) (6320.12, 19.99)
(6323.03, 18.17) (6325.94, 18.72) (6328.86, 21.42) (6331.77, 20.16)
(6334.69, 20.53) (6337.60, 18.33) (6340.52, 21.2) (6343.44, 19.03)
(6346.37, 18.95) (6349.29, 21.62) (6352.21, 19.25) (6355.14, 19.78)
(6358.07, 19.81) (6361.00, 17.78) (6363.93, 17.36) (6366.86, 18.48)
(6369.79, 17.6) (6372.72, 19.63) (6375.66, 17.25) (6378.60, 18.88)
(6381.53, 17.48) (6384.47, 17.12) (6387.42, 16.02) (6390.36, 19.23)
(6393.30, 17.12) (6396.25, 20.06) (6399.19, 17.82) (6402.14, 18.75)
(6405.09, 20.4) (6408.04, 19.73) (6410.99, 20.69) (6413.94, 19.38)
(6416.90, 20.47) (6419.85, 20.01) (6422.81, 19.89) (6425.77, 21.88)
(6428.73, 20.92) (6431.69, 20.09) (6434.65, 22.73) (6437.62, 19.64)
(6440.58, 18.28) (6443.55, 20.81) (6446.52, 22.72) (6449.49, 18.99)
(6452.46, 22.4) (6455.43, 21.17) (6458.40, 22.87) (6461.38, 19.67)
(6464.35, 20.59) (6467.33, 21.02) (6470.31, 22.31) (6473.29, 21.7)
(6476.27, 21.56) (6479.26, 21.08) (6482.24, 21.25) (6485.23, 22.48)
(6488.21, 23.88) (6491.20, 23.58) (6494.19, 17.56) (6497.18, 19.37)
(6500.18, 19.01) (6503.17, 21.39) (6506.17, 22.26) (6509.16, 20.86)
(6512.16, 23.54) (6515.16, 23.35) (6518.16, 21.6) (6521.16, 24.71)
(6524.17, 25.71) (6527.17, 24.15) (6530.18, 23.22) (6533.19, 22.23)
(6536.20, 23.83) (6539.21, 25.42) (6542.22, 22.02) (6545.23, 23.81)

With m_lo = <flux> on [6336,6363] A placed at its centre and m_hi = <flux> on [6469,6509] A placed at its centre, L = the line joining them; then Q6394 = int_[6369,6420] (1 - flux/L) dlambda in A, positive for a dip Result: 3.41 A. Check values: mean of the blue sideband 19.5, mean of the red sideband 21.3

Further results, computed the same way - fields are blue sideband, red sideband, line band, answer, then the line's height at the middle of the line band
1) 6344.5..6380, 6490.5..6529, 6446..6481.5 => -0.4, 21.1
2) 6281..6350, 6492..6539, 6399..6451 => 0.9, 20.6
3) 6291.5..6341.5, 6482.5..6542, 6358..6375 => 1.1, 19.6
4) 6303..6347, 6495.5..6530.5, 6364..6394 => 3.2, 20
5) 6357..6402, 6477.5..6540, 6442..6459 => -0.8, 20.5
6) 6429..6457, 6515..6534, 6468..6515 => 2.0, 22.5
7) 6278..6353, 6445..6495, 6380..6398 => 1.9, 19.9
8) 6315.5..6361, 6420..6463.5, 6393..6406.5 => 0.9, 20.3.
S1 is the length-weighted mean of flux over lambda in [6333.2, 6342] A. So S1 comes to 20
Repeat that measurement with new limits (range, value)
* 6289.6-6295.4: 17.4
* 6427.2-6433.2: 20.5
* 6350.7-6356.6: 19.5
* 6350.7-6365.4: 18.8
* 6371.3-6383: 18.3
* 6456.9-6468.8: 21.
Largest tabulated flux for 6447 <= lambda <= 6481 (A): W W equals 22.87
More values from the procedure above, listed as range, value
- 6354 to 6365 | 19.81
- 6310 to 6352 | 21.62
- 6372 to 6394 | 19.63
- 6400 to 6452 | 22.73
